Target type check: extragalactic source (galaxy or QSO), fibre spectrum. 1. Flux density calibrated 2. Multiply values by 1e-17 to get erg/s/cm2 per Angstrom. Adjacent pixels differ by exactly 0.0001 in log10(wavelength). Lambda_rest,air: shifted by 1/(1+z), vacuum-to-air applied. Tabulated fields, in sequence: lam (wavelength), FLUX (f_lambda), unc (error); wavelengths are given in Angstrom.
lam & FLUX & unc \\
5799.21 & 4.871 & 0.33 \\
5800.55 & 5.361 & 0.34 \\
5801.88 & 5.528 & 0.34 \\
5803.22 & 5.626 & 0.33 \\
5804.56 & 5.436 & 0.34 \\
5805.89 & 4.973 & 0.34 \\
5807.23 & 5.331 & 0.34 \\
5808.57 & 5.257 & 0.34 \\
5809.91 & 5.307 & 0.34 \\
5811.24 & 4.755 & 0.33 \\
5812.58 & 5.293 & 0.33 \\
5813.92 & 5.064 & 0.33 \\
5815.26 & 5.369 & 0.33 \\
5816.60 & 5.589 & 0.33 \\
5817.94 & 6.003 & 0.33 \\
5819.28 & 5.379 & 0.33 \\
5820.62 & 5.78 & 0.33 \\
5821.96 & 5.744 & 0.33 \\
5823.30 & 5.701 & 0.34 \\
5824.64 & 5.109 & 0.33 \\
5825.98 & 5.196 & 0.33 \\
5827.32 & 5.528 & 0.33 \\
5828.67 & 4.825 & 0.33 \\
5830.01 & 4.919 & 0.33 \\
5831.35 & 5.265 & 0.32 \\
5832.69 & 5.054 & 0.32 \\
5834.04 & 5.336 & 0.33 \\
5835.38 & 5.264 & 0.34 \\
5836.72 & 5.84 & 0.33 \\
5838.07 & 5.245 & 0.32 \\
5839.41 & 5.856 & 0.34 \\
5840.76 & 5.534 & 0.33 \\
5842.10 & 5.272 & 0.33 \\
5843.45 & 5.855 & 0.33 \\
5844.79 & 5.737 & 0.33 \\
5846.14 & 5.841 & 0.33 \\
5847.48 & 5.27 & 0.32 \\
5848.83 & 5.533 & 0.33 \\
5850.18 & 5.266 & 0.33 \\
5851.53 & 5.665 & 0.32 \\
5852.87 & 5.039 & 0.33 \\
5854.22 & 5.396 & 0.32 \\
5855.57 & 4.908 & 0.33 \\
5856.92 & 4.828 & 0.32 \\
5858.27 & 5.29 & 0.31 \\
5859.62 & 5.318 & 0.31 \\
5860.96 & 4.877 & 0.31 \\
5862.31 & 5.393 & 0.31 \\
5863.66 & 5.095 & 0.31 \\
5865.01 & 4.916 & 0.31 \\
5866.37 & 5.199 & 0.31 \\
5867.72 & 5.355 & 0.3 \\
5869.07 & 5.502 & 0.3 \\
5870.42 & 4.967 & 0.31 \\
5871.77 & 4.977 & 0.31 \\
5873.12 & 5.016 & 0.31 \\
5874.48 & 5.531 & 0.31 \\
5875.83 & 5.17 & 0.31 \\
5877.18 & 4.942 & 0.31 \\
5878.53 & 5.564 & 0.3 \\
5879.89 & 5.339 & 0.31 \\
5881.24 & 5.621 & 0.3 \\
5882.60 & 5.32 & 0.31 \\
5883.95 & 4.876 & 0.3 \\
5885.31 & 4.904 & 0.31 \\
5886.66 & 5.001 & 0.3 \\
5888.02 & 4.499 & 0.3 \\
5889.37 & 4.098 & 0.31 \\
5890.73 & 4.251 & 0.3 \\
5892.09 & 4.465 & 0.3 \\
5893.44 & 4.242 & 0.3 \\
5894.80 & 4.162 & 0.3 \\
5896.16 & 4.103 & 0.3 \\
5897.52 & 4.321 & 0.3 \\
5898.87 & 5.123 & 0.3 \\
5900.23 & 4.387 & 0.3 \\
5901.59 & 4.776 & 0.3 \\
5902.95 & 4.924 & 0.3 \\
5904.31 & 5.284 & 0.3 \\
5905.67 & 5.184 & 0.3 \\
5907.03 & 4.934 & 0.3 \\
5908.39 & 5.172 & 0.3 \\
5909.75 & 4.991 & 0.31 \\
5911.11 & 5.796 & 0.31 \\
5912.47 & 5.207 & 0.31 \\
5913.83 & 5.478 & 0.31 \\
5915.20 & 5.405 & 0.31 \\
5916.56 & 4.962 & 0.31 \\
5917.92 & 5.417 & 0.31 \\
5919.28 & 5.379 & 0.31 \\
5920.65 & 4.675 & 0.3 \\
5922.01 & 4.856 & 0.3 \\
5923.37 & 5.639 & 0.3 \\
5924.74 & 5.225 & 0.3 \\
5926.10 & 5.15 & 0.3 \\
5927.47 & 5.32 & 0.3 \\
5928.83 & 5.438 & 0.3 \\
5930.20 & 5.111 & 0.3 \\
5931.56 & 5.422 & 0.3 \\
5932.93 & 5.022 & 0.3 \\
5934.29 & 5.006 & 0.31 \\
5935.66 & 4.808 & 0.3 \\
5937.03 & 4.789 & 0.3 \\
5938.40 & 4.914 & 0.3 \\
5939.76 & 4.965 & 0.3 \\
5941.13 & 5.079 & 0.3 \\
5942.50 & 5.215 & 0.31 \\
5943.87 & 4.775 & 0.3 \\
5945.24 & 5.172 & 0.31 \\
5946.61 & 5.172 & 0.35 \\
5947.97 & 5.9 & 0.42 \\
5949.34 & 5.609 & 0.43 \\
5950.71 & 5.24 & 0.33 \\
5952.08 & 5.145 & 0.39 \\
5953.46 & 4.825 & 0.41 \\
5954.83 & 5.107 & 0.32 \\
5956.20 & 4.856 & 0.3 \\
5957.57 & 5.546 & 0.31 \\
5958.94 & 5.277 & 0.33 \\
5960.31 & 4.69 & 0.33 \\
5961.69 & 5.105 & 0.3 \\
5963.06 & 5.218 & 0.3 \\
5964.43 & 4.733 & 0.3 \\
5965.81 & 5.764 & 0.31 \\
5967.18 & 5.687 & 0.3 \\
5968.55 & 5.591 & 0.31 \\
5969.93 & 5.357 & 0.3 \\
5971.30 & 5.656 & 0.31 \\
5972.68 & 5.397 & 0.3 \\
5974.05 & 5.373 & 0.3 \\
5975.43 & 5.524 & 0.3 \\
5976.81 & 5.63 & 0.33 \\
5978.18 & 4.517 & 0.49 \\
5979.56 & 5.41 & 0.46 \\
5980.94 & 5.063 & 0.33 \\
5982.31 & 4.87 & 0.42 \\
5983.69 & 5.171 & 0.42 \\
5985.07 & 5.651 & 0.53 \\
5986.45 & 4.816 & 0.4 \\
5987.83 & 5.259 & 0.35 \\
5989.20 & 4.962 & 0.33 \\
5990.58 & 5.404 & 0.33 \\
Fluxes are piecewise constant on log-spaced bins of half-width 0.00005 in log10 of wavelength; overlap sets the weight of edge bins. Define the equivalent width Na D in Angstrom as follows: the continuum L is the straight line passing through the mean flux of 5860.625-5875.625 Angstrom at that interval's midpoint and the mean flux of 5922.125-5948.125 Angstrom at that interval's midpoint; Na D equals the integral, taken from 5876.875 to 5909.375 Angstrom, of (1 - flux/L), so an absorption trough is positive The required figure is 2.2 Angstrom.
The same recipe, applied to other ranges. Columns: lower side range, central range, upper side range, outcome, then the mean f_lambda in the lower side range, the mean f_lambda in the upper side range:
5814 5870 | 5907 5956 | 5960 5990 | 1.1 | 5.36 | 5.25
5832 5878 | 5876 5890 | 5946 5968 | 0.7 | 5.3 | 5.25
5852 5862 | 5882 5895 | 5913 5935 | 1.4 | 5.12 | 5.22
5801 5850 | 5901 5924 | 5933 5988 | 0.4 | 5.4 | 5.19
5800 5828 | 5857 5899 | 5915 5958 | 2.6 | 5.4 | 5.16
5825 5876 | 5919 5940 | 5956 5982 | 0.7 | 5.29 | 5.29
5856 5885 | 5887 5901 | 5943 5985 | 2.2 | 5.19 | 5.25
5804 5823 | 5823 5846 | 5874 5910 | -0.7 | 5.38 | 4.85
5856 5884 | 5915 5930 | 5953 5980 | 0.1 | 5.2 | 5.27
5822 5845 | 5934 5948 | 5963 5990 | 0.7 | 5.39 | 5.29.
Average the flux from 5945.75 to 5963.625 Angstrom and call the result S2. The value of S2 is 5.21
